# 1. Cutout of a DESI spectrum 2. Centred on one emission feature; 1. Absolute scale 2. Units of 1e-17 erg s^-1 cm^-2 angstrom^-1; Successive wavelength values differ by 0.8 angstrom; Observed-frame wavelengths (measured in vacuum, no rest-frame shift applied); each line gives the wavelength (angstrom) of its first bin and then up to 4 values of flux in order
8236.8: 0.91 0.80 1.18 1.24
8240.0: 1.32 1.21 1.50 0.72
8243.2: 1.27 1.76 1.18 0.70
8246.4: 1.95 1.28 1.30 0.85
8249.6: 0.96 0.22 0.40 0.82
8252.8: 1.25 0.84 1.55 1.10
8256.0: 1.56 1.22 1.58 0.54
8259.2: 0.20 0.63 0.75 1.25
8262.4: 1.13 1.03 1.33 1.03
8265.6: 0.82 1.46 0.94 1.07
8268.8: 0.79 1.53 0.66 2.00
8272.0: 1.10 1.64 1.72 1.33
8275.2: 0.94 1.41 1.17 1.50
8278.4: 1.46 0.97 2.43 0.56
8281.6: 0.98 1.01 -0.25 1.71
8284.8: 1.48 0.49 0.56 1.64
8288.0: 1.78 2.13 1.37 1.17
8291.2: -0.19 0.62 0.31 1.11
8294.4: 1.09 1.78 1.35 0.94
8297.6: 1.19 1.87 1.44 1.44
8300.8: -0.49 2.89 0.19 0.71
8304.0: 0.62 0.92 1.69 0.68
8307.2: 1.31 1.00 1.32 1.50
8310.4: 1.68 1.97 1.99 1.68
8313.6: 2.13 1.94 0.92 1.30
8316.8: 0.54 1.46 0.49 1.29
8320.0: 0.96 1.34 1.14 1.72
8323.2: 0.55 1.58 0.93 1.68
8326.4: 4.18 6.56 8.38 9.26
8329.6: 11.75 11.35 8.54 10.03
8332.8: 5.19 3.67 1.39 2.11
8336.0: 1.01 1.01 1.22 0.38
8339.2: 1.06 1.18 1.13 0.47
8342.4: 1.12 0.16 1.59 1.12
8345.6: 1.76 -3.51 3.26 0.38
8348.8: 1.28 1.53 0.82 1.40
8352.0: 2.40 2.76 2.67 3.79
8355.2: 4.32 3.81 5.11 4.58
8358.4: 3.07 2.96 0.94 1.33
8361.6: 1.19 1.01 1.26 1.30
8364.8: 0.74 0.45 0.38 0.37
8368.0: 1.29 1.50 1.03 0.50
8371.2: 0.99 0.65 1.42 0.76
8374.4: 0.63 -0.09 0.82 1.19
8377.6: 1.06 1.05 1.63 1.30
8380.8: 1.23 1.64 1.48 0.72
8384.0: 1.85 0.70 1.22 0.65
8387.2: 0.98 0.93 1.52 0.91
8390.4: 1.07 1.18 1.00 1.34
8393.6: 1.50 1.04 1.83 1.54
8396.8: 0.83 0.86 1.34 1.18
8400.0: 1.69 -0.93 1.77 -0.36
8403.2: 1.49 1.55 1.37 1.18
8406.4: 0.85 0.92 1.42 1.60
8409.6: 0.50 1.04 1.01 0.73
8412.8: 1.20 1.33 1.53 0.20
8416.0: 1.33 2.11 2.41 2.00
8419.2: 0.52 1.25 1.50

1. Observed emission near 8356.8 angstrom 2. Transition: [N II]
